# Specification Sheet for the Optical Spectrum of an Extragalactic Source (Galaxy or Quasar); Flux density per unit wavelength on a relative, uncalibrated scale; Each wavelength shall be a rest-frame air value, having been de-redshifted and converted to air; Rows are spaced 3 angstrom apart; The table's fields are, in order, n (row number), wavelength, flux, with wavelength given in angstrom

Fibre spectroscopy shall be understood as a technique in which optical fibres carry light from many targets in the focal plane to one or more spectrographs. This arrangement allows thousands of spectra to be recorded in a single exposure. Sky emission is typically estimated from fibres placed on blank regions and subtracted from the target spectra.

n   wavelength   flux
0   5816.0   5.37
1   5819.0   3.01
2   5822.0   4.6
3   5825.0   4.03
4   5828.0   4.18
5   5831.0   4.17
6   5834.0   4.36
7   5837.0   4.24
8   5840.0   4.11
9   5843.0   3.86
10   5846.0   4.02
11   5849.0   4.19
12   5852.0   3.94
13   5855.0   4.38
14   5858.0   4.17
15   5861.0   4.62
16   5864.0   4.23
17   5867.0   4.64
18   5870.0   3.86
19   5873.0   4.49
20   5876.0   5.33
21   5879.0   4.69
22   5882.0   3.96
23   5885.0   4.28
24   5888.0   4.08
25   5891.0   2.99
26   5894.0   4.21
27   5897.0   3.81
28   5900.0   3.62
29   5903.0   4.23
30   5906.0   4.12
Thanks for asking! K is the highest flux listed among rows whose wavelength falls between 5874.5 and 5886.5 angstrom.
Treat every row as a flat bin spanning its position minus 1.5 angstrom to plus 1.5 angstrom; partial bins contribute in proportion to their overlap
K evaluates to 5.33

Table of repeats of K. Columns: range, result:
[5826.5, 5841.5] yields 4.36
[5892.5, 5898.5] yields 4.21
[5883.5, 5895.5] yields 4.28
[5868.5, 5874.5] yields 4.49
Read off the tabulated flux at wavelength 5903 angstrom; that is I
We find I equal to 4.23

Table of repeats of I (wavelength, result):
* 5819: 3.01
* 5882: 3.96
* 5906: 4.12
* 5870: 3.86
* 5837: 4.24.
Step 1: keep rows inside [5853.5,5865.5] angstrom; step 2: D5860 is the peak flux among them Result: 4.62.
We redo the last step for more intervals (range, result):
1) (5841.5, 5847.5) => 4.02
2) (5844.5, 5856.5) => 4.38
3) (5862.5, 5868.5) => 4.64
